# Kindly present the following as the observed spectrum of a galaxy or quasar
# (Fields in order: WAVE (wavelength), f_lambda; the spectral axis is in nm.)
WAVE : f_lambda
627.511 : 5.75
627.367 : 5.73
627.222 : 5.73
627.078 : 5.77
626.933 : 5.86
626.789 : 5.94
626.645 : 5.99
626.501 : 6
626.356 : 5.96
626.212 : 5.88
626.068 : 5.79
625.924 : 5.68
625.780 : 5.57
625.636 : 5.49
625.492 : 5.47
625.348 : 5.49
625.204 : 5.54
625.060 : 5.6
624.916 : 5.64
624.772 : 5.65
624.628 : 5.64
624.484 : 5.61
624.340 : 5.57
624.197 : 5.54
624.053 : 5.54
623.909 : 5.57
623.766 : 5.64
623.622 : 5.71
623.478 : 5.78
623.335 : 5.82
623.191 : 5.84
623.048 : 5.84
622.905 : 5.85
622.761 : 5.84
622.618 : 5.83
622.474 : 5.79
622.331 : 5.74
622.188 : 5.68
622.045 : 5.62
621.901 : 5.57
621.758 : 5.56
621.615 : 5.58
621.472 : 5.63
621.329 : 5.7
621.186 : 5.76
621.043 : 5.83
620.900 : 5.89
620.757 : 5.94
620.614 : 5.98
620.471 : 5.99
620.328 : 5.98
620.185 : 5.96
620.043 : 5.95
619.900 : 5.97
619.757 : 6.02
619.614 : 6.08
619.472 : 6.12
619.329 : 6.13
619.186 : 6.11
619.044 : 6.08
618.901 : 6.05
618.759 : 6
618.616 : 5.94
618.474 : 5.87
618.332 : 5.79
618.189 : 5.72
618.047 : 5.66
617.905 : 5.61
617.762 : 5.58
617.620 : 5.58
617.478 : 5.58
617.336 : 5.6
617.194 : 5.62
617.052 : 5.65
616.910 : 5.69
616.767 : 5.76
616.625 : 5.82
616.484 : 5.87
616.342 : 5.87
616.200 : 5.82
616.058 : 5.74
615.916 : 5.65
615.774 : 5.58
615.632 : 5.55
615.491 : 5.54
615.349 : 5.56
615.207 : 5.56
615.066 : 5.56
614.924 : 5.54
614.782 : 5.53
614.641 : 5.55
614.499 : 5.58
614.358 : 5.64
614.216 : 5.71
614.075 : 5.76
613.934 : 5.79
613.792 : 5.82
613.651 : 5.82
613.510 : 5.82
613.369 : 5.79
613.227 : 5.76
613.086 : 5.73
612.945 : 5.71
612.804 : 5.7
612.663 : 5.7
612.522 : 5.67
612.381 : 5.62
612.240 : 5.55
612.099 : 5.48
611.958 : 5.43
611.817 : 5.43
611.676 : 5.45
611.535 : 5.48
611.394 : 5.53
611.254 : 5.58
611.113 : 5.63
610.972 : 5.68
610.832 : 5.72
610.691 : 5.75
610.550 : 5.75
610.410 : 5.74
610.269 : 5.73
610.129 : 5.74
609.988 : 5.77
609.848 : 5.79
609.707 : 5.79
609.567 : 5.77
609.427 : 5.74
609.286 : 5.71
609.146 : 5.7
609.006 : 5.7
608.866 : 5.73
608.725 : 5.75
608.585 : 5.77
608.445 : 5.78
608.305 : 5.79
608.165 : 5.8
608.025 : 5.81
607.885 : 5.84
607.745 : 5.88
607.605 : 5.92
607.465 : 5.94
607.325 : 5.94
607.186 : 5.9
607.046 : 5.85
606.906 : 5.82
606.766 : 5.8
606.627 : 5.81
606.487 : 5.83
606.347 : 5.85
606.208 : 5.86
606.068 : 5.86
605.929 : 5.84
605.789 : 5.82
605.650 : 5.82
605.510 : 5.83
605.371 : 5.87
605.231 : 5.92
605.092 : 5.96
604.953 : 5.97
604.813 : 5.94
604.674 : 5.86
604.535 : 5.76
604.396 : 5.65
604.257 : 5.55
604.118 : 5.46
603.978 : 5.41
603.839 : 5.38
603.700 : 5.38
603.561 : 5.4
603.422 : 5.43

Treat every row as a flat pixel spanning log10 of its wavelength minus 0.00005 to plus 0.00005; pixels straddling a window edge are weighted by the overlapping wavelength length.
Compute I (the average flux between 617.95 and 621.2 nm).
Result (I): 5.95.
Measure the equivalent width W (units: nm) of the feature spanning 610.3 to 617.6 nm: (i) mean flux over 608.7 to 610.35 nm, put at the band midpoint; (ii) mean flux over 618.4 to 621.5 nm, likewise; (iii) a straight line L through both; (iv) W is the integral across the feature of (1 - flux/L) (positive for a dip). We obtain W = 0.22 nm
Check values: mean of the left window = 5.74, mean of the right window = 5.96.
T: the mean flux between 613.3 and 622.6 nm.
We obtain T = 5.77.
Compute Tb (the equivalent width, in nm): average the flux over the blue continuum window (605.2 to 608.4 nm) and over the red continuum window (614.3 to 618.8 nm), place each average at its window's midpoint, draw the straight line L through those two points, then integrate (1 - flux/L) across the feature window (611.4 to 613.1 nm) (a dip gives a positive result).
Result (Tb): 0.05 nm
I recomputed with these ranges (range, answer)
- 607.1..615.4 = 5.7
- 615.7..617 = 5.75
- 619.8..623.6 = 5.8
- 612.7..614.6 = 5.74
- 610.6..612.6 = 5.57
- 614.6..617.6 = 5.65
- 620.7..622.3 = 5.71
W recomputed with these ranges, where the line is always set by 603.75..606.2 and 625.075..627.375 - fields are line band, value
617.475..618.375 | 0.02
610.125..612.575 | 0.06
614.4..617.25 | 0.05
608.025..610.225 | 0.00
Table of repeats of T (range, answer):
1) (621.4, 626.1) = 5.66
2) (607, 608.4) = 5.87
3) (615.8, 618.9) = 5.74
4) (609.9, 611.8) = 5.65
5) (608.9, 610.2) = 5.75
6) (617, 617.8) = 5.61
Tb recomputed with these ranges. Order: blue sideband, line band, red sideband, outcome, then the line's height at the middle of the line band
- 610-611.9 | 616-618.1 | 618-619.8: 0.069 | 5.89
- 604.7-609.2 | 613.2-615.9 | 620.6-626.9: 0.061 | 5.78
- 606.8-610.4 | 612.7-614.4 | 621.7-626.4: 0.001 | 5.76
